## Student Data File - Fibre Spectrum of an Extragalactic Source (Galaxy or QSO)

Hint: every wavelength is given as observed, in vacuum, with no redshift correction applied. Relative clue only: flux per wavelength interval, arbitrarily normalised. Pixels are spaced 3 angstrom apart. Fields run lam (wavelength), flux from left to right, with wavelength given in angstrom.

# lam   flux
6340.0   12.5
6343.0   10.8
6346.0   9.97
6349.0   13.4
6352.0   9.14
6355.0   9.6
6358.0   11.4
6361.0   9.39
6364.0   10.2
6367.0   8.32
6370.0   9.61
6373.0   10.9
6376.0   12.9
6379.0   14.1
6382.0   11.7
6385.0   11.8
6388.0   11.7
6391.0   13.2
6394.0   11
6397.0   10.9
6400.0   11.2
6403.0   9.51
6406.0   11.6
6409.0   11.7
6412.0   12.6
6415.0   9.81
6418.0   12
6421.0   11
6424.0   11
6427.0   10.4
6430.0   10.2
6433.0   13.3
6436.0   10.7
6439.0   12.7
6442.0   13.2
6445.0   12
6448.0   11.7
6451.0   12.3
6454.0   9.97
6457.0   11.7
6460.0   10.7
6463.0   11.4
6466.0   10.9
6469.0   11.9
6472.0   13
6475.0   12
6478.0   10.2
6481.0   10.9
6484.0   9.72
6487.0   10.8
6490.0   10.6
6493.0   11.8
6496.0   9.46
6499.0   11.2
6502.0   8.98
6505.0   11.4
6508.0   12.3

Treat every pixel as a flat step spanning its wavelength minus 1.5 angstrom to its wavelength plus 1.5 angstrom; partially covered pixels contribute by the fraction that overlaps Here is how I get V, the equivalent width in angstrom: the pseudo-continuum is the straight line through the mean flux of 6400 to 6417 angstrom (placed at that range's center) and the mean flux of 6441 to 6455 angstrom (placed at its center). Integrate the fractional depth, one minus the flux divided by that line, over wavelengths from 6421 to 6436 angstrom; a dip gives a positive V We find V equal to 0.4 angstrom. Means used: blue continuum 11.1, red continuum 11.9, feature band 11.2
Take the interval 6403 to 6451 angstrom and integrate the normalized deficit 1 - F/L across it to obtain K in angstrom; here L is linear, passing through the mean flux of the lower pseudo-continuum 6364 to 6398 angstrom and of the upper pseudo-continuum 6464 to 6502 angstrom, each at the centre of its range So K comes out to -1.5 angstrom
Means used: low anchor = 11.4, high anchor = 11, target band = 11.6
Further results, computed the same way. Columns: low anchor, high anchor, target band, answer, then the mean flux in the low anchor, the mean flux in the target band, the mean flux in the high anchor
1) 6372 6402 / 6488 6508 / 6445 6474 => -1.1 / 11.9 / 11.5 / 10.7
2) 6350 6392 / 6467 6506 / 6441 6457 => -1.2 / 11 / 11.8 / 10.9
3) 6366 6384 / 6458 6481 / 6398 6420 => 0.4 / 11.4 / 11.2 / 11.4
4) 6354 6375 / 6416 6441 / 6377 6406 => -3.1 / 10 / 11.7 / 11.4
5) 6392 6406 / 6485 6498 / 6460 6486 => -1.3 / 10.8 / 11.2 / 10.6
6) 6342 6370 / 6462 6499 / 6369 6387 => -2.7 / 10.2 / 11.9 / 11.1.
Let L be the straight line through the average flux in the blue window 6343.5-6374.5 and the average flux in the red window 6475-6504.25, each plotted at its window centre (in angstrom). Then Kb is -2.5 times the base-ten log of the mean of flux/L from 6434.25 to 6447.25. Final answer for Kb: -0.168 mag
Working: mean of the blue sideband 10.2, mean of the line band 12.1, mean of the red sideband 10.5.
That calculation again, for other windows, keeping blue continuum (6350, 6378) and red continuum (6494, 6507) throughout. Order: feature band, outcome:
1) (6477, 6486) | 0.01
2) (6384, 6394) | -0.17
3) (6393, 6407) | -0.05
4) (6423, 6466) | -0.11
